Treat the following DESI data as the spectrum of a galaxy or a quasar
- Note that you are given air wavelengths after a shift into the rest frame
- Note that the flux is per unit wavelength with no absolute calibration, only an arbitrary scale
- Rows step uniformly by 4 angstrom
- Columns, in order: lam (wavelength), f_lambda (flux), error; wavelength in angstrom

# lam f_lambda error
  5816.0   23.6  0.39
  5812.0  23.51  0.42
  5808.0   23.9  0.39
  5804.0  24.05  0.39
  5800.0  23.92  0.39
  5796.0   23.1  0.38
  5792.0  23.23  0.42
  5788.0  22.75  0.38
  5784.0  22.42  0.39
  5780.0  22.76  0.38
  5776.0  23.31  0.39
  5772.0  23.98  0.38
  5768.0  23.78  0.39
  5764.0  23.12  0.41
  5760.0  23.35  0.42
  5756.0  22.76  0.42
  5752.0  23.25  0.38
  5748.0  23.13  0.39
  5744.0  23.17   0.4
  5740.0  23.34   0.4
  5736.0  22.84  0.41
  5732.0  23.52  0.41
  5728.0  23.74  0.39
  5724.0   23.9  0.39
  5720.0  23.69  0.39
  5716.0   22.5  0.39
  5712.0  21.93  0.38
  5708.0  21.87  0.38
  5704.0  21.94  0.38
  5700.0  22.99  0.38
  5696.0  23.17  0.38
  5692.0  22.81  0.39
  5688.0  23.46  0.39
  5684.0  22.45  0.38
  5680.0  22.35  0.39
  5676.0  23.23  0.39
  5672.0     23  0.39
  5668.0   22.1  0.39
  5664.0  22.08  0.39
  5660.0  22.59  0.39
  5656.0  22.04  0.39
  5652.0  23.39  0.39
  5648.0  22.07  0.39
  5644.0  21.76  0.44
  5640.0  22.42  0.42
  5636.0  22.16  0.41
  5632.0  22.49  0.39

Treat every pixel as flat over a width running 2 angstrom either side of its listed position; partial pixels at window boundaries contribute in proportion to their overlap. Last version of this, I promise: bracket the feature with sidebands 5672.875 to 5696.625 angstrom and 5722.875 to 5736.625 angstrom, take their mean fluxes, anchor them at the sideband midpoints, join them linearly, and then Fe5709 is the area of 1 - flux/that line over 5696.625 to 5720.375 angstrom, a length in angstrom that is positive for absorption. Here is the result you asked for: 0.8 angstrom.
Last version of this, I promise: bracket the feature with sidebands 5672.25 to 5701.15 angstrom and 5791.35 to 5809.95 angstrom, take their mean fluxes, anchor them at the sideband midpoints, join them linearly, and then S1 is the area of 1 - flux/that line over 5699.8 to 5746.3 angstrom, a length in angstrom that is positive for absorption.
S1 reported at 0.4 angstrom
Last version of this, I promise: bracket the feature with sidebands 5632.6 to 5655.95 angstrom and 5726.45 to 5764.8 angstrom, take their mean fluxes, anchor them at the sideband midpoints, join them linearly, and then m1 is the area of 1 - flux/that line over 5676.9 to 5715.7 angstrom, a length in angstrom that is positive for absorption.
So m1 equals 0.4 angstrom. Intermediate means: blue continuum 22.3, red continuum 23.2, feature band 22.6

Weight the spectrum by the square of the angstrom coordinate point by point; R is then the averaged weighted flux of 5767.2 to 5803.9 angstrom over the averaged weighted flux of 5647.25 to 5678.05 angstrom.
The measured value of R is 1.1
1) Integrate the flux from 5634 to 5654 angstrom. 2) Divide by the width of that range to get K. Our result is 22.4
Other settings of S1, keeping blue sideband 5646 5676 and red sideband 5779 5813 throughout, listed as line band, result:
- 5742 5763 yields -0.1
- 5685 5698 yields -0.2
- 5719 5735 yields -0.5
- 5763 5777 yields -0.3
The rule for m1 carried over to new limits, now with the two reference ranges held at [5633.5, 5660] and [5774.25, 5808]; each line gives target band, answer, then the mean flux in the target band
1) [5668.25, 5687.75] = -0.2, 22.8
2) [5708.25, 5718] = 0.3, 22.2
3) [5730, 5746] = -0.2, 23.2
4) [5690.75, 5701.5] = -0.2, 23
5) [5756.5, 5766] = 0.0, 23.2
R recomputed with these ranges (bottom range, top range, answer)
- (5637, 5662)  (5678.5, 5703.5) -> 1.04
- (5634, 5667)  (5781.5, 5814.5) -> 1.10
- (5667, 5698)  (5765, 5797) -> 1.05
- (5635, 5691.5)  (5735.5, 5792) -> 1.06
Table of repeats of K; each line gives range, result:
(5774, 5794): 22.9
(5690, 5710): 22.6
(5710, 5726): 23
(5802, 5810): 24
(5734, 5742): 23.1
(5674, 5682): 22.8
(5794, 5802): 23.5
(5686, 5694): 23.1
